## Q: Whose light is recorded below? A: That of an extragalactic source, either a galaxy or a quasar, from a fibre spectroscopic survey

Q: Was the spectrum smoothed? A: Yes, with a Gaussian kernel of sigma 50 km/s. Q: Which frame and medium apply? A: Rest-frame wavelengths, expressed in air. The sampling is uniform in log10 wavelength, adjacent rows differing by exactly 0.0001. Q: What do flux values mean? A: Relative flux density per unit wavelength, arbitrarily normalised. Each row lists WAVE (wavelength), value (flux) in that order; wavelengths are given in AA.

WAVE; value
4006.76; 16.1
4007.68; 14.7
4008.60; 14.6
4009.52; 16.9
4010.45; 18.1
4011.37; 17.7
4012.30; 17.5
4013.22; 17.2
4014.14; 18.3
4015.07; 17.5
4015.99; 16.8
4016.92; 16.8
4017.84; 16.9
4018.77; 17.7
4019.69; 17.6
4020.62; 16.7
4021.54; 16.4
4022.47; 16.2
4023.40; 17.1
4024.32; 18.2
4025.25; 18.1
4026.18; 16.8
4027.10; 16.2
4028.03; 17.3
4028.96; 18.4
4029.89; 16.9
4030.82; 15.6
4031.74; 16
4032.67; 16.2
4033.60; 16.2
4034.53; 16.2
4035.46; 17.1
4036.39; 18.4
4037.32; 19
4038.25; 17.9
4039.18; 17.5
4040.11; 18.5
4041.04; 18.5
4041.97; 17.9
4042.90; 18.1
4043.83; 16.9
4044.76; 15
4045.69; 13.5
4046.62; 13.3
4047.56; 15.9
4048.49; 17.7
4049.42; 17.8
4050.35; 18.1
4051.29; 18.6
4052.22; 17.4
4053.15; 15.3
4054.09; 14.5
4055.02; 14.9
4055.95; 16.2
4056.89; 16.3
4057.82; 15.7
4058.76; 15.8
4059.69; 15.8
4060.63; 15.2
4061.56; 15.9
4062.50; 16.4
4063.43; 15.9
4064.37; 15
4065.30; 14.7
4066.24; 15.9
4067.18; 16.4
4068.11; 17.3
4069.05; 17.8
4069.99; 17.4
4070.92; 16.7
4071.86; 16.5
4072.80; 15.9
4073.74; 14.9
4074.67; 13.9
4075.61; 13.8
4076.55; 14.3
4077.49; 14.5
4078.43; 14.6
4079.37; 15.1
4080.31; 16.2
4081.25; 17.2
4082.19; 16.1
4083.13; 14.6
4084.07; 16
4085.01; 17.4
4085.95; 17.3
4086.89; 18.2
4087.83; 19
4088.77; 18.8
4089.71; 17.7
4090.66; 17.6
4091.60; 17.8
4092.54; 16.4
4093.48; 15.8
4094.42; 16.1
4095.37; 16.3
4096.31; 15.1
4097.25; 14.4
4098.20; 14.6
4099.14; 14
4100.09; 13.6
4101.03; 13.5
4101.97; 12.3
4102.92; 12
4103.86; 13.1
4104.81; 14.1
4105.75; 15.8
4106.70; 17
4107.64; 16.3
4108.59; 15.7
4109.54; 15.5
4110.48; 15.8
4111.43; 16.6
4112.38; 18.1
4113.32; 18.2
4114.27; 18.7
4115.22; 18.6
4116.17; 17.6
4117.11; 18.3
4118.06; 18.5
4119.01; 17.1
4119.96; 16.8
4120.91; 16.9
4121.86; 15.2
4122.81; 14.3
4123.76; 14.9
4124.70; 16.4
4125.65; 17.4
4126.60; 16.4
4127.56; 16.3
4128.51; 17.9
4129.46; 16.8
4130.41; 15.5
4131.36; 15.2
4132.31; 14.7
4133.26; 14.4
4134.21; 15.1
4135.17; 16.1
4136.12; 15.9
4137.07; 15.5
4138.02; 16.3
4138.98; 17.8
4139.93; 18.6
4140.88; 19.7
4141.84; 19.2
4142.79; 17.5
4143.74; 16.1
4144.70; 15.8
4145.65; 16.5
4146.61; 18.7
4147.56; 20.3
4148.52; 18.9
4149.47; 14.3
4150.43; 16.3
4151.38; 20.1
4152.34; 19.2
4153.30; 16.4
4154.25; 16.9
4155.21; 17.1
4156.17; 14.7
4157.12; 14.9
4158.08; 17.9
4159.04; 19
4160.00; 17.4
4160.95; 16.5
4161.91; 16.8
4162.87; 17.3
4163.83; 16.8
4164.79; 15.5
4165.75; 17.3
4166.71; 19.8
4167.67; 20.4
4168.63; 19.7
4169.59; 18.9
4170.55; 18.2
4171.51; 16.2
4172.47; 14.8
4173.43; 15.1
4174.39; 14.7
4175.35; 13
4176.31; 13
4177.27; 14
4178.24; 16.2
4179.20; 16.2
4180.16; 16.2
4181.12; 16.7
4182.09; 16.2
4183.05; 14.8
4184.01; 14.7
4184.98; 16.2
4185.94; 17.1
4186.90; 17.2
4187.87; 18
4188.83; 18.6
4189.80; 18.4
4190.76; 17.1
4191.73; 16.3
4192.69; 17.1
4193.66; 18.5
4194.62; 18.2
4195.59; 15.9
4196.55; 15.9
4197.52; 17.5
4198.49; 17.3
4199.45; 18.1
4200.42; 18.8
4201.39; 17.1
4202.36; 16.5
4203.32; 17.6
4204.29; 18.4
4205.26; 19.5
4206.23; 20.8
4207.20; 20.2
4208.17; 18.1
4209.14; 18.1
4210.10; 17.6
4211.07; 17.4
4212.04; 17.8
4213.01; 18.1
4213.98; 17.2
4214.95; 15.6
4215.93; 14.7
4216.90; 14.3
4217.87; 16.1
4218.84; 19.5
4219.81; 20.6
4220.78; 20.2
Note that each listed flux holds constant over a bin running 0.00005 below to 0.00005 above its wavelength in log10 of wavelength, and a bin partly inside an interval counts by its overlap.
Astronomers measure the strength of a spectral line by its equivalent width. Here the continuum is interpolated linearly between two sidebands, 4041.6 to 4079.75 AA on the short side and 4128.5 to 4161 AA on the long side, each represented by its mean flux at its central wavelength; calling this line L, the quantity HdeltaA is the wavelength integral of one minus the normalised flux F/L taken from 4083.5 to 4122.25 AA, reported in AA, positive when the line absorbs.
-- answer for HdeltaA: 0.3 AA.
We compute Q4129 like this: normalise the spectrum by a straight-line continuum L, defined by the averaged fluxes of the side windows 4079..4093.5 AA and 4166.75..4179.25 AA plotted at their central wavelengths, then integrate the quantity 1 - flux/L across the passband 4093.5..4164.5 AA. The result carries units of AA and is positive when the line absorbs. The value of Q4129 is 1.0 AA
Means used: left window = 17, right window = 16.3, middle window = 16.4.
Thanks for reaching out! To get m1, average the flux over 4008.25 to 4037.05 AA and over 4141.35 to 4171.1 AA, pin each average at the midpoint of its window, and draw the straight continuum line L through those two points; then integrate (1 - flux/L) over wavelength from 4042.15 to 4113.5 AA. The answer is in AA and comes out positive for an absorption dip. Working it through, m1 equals 5.6 AA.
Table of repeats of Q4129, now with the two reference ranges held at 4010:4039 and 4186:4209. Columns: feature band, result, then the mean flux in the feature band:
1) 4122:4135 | 1.3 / 15.8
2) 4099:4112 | 2.1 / 14.7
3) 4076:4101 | 2.0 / 16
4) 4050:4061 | 0.7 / 16.1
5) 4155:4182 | 1.8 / 16.6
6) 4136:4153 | 0.0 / 17.6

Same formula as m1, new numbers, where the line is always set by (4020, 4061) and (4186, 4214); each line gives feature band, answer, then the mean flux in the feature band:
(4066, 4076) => 0.5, 16.1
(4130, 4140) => 0.9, 15.8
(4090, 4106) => 2.1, 14.9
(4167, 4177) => 0.7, 16.4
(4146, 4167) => 0.2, 17.3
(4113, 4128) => 0.3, 17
